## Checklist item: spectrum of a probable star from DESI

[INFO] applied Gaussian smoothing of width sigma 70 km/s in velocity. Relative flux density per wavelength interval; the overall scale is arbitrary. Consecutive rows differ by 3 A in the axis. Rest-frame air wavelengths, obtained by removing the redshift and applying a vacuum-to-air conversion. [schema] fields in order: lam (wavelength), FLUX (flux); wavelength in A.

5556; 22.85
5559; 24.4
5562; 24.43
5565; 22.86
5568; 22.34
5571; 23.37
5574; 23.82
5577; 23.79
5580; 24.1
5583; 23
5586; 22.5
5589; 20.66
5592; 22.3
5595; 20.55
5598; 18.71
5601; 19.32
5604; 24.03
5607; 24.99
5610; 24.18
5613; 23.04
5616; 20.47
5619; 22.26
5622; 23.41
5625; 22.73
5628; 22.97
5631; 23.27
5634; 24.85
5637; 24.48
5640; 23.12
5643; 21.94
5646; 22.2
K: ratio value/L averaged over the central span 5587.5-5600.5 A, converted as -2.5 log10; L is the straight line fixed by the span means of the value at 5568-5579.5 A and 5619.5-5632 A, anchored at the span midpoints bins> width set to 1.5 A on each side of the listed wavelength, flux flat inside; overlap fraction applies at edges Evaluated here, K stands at 0.14 mag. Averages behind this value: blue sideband 23.5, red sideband 23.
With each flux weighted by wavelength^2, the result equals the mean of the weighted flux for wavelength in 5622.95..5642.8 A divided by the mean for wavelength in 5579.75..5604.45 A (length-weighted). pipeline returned 1.1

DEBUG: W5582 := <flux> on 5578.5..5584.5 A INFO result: 23.6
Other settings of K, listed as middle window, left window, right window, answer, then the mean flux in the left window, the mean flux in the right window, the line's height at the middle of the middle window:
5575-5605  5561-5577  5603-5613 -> 0.09 mag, 23.4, 24.2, 23.8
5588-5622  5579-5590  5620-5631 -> 0.04 mag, 22.6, 23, 22.8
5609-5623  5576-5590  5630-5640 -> 0.05 mag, 22.9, 24.1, 23.6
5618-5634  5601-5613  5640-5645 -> -0.01 mag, 23.6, 22.3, 22.9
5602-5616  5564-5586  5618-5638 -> -0.01 mag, 23.3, 23.4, 23.4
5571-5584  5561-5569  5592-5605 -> -0.07 mag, 23.2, 20.7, 22.3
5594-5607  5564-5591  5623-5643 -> 0.10 mag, 22.9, 23.4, 23.1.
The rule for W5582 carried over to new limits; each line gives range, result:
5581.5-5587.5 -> 22.8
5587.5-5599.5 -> 20.6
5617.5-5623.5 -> 22.8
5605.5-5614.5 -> 24.1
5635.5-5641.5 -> 23.8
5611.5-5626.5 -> 22.4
